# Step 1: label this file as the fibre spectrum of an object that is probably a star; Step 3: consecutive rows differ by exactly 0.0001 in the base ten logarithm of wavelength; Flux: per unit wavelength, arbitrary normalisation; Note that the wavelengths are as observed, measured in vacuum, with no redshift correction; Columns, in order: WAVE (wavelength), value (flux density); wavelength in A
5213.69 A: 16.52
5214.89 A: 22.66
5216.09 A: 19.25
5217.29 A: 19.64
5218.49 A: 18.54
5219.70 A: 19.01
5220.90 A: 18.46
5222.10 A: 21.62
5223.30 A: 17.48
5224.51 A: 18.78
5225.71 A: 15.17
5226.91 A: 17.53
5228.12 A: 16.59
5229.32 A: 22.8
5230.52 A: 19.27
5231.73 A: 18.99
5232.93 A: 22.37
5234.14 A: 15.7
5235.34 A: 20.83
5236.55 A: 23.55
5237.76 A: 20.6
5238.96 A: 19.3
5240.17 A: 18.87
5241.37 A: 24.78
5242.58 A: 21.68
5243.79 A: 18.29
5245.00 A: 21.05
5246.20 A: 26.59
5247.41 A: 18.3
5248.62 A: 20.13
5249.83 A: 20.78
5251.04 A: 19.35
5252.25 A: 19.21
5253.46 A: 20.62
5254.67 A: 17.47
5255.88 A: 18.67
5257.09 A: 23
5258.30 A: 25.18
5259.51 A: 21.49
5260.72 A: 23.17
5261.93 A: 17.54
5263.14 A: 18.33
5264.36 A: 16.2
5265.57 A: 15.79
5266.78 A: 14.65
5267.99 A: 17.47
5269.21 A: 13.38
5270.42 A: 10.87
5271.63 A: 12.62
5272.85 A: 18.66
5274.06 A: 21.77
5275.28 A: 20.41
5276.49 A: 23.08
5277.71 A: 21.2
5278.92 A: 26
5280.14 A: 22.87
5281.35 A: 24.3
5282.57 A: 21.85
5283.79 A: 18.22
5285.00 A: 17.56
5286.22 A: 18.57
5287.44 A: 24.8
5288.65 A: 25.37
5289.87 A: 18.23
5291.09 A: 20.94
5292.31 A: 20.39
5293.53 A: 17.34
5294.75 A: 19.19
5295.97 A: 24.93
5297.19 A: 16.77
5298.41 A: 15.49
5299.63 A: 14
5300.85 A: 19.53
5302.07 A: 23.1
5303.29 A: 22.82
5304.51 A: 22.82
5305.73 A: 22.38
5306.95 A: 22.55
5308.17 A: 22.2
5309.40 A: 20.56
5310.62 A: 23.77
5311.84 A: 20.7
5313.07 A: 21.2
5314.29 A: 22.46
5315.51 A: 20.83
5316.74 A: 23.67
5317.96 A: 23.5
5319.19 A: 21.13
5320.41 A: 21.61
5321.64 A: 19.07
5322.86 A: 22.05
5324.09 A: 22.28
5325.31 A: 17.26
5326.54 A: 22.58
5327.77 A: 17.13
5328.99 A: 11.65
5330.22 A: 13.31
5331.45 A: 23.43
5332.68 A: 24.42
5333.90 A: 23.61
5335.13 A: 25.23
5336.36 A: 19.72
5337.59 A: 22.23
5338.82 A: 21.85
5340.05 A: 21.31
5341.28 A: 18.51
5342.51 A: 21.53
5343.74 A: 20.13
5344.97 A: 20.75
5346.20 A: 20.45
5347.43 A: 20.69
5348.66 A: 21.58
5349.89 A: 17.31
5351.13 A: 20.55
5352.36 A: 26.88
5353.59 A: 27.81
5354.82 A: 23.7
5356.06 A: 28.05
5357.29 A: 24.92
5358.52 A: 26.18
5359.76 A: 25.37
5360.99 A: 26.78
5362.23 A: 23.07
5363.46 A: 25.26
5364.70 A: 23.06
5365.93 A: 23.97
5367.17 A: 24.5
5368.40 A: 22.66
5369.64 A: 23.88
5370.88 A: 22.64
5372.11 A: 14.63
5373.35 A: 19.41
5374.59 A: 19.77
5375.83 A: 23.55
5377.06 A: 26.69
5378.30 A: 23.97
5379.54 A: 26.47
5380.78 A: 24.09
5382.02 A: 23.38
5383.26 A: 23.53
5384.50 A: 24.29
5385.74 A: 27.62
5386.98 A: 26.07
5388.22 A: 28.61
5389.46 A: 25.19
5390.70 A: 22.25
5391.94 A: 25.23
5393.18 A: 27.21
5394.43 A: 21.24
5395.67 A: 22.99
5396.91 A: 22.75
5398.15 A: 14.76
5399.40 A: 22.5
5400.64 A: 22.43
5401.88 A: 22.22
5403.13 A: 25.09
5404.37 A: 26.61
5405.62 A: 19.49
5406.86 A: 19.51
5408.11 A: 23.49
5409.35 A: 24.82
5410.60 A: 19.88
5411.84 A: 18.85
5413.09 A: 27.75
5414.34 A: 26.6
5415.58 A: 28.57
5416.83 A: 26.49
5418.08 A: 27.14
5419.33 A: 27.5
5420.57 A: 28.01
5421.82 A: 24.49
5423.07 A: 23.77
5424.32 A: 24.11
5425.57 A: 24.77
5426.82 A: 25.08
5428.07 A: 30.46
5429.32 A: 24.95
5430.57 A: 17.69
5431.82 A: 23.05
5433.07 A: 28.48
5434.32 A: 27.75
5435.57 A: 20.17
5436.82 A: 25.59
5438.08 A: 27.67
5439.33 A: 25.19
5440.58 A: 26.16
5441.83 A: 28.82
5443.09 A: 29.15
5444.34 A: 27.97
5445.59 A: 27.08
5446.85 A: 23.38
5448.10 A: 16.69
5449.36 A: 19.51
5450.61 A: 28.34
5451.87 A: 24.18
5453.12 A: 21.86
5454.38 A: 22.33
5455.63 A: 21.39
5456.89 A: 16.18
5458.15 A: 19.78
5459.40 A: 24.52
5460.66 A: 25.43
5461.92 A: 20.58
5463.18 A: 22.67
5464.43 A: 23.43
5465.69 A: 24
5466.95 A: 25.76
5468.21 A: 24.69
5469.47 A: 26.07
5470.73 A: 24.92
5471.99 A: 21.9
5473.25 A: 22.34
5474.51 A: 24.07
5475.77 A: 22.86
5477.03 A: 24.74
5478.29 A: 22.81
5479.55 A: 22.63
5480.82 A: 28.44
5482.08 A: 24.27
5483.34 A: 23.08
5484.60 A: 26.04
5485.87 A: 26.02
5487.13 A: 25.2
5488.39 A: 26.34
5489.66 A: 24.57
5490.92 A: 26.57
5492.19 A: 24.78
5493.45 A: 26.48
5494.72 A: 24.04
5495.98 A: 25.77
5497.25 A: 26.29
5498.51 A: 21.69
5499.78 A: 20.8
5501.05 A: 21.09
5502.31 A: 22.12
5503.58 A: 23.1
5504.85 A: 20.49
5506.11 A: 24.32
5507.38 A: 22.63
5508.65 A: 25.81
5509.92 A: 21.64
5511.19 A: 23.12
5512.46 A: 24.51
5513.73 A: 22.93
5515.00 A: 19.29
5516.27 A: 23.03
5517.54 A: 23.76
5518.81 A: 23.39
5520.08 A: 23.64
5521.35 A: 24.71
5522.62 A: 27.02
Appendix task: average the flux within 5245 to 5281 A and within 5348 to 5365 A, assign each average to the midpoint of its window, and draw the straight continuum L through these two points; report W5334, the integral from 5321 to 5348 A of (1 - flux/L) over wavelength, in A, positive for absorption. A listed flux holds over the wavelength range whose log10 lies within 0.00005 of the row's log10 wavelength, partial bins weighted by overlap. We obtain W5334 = 3.2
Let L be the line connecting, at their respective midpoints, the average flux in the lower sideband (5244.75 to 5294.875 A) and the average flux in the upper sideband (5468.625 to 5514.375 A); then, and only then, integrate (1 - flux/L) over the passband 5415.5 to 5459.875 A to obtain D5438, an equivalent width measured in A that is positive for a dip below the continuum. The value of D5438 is -3.2 A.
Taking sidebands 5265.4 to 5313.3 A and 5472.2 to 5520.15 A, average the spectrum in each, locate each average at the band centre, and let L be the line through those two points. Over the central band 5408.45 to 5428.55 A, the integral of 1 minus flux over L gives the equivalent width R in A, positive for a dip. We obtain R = -2.8 A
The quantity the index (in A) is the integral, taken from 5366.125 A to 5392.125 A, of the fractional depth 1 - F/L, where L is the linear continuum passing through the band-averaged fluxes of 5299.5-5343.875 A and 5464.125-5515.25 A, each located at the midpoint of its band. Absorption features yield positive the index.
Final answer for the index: -1.9 A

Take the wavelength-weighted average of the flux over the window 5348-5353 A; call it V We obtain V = 21.6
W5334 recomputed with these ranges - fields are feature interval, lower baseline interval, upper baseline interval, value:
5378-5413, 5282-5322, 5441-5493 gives -1.2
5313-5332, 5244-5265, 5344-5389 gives 1.9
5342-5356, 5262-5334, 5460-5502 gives -0.7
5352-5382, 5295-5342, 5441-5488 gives -3.0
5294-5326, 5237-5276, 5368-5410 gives -0.2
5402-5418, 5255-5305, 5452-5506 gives -1.2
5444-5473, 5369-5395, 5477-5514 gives 1.1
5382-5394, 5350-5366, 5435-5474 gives -0.4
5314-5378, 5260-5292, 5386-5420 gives -0.3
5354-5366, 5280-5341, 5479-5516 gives -1.9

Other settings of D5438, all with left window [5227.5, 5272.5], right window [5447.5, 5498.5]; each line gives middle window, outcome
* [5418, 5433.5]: -1.6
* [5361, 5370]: -1.0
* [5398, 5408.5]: 0.1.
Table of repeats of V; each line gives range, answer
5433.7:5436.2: 24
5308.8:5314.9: 21.8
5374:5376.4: 21.6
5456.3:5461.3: 21.5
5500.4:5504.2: 22.1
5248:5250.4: 20.4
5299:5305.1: 20.4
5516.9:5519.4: 23.6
